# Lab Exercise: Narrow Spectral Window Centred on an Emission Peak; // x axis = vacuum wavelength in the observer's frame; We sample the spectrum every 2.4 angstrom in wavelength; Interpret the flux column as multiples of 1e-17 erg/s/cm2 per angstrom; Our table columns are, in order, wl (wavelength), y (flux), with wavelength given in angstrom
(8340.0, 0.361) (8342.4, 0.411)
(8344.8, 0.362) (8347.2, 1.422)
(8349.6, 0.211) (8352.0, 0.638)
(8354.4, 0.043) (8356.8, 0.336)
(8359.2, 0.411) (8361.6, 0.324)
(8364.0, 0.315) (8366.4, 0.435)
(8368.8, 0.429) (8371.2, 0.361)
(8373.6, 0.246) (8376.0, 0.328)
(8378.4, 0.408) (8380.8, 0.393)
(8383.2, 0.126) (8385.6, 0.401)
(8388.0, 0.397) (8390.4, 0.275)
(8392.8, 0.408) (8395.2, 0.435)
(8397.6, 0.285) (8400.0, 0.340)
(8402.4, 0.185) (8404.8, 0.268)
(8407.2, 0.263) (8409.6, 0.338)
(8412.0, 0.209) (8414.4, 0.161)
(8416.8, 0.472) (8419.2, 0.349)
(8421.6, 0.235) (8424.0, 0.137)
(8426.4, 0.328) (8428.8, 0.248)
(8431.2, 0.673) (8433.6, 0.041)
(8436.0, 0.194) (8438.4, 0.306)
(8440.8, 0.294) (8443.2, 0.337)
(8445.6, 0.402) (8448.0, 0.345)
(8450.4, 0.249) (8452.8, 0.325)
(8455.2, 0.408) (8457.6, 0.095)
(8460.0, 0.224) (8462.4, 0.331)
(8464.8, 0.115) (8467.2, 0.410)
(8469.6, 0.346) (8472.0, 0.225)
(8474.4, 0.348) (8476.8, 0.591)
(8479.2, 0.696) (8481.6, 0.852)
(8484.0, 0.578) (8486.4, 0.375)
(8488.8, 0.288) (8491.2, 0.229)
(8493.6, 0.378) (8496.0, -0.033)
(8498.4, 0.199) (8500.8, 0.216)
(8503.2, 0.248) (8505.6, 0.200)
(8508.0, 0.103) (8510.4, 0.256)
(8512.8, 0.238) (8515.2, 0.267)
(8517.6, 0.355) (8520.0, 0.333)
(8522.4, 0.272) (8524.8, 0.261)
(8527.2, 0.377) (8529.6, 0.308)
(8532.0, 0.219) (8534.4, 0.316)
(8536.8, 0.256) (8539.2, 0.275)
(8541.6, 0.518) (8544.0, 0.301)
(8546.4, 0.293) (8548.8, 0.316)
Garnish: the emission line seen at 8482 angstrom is H-gamma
